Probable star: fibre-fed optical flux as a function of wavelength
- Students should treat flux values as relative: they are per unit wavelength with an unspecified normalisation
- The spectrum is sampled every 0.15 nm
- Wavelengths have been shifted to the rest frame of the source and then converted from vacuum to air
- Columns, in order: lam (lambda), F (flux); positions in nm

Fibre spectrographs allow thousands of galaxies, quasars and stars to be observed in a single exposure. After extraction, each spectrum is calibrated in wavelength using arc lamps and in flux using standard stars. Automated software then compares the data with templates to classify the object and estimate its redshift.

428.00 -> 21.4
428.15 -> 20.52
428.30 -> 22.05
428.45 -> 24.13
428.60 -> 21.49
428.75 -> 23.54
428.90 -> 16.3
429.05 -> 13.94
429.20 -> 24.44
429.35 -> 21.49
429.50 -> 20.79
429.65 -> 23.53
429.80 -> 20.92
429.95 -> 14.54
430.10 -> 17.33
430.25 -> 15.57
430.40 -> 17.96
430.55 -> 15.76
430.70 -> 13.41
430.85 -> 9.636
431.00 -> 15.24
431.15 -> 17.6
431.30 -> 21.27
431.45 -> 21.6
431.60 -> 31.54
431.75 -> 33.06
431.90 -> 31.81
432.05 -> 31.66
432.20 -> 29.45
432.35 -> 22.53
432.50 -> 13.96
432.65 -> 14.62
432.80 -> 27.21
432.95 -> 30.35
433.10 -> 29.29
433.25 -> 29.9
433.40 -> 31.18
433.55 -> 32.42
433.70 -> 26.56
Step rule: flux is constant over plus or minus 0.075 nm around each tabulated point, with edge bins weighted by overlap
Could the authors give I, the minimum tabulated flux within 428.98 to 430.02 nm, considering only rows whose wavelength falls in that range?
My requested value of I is 13.94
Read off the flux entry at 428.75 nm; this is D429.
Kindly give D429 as 23.54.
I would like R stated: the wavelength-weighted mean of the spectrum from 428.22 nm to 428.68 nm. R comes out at 22.5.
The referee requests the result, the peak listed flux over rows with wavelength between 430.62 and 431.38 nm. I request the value 21.27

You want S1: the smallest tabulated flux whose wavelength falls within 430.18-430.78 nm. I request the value 13.41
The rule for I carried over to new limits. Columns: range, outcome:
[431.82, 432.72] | 13.96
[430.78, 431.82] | 9.636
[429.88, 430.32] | 14.54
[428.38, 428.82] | 21.49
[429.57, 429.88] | 20.92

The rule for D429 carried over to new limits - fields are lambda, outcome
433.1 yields 29.29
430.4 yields 17.96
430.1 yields 17.33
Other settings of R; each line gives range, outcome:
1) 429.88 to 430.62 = 16.2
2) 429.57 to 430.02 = 19.7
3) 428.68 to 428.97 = 19.9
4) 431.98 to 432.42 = 27.9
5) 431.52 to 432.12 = 31.9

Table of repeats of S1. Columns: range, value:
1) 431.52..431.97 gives 31.54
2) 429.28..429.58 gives 20.79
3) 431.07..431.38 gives 17.6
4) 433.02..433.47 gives 29.29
